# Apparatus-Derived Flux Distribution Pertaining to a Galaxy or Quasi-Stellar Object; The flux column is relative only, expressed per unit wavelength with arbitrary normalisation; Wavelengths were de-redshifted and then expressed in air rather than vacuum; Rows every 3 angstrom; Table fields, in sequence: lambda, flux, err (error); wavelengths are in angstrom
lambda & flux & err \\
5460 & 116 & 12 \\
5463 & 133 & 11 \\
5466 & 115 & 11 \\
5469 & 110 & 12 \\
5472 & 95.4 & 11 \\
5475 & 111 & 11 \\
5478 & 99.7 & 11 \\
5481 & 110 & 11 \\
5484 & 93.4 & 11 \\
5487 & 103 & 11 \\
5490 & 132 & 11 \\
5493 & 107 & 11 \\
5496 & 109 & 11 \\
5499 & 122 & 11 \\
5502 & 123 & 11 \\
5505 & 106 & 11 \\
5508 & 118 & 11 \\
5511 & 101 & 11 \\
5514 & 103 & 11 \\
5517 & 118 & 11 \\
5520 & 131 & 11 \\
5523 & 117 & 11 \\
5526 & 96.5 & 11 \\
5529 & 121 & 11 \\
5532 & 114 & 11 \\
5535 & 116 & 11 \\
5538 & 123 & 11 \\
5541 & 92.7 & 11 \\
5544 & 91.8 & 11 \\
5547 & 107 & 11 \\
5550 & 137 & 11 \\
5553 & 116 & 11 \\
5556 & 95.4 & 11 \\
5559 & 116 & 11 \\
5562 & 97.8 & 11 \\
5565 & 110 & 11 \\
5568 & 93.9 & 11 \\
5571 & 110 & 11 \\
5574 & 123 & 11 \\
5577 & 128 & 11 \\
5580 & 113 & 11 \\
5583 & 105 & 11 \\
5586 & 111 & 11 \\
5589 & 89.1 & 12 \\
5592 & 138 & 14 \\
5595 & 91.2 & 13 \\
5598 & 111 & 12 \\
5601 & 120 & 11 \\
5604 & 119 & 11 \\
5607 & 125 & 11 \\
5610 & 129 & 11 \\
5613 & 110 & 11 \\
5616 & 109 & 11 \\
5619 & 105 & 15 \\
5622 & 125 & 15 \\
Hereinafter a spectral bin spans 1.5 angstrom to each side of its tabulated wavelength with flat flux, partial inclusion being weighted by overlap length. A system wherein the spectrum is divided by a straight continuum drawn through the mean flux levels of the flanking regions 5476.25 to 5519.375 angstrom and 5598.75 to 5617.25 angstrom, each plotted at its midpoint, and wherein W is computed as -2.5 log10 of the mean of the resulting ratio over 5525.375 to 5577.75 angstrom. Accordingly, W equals 0.04 mag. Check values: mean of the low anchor 111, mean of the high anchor 118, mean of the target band 110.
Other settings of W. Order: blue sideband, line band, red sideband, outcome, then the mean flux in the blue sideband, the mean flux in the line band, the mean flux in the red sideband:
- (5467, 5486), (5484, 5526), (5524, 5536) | -0.05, 104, 113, 112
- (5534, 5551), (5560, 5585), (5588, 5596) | -0.01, 110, 110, 108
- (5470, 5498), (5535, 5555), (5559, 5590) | -0.03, 107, 111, 109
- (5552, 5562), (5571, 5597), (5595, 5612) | 0.01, 107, 112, 118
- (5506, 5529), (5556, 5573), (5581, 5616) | 0.08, 113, 105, 113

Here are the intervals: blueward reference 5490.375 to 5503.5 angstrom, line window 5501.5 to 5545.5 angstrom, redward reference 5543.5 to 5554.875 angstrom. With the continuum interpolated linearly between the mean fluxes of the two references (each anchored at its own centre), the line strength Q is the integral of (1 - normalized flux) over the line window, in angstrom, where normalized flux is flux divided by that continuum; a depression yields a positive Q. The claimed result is 1.6 angstrom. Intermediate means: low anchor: 117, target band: 111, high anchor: 114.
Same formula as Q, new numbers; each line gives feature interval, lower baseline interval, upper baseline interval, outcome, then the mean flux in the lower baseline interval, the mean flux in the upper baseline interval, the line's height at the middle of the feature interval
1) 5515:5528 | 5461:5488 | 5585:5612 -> -0.6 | 108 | 115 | 111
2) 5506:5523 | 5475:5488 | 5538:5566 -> -1.5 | 103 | 108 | 105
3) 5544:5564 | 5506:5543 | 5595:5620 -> 0.5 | 112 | 115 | 113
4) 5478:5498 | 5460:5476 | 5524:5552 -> 0.7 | 113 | 111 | 113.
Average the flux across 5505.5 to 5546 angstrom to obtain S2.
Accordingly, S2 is 111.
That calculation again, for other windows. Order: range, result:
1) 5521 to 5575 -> 110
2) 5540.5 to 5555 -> 110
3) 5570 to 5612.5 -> 115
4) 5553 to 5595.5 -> 109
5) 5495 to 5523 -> 115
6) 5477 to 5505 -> 111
